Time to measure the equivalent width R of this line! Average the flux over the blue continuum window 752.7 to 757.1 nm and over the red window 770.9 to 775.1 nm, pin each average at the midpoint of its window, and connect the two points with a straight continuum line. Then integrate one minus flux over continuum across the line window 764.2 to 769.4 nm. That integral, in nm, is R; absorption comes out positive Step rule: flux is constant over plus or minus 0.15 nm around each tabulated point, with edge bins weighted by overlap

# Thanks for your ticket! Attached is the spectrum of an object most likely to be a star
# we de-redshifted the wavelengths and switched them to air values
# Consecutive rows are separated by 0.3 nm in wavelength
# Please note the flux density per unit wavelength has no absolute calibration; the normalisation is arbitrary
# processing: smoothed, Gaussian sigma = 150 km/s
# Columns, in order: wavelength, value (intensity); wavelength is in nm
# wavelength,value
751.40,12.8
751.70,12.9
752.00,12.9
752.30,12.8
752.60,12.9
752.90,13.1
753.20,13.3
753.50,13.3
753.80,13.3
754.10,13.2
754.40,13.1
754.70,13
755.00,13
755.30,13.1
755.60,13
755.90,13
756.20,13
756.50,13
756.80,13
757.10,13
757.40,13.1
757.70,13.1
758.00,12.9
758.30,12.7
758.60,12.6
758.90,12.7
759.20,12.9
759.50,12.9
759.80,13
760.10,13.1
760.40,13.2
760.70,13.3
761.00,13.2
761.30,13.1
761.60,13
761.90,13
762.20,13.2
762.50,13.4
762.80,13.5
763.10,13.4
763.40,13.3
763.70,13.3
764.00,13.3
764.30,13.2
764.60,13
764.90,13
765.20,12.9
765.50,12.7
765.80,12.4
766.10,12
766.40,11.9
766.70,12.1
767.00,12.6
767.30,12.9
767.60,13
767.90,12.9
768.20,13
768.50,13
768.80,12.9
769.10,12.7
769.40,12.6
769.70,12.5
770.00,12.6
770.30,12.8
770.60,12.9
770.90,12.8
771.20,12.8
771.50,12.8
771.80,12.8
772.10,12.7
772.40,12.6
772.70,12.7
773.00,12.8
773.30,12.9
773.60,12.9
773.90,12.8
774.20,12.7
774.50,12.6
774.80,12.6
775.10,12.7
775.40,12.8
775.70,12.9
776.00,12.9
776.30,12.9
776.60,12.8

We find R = 0.06 nm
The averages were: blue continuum 13.1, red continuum 12.7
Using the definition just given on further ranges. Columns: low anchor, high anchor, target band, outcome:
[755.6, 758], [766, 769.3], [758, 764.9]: -0.13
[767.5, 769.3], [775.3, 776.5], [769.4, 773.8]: 0.05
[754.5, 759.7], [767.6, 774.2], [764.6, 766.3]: 0.03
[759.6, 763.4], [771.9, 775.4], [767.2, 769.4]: 0.01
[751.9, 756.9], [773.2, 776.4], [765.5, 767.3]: 0.08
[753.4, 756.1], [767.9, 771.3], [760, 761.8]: -0.02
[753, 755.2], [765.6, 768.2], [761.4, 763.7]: -0.09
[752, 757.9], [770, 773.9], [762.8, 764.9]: -0.05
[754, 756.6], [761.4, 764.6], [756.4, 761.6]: 0.06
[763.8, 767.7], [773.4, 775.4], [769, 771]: 0.00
